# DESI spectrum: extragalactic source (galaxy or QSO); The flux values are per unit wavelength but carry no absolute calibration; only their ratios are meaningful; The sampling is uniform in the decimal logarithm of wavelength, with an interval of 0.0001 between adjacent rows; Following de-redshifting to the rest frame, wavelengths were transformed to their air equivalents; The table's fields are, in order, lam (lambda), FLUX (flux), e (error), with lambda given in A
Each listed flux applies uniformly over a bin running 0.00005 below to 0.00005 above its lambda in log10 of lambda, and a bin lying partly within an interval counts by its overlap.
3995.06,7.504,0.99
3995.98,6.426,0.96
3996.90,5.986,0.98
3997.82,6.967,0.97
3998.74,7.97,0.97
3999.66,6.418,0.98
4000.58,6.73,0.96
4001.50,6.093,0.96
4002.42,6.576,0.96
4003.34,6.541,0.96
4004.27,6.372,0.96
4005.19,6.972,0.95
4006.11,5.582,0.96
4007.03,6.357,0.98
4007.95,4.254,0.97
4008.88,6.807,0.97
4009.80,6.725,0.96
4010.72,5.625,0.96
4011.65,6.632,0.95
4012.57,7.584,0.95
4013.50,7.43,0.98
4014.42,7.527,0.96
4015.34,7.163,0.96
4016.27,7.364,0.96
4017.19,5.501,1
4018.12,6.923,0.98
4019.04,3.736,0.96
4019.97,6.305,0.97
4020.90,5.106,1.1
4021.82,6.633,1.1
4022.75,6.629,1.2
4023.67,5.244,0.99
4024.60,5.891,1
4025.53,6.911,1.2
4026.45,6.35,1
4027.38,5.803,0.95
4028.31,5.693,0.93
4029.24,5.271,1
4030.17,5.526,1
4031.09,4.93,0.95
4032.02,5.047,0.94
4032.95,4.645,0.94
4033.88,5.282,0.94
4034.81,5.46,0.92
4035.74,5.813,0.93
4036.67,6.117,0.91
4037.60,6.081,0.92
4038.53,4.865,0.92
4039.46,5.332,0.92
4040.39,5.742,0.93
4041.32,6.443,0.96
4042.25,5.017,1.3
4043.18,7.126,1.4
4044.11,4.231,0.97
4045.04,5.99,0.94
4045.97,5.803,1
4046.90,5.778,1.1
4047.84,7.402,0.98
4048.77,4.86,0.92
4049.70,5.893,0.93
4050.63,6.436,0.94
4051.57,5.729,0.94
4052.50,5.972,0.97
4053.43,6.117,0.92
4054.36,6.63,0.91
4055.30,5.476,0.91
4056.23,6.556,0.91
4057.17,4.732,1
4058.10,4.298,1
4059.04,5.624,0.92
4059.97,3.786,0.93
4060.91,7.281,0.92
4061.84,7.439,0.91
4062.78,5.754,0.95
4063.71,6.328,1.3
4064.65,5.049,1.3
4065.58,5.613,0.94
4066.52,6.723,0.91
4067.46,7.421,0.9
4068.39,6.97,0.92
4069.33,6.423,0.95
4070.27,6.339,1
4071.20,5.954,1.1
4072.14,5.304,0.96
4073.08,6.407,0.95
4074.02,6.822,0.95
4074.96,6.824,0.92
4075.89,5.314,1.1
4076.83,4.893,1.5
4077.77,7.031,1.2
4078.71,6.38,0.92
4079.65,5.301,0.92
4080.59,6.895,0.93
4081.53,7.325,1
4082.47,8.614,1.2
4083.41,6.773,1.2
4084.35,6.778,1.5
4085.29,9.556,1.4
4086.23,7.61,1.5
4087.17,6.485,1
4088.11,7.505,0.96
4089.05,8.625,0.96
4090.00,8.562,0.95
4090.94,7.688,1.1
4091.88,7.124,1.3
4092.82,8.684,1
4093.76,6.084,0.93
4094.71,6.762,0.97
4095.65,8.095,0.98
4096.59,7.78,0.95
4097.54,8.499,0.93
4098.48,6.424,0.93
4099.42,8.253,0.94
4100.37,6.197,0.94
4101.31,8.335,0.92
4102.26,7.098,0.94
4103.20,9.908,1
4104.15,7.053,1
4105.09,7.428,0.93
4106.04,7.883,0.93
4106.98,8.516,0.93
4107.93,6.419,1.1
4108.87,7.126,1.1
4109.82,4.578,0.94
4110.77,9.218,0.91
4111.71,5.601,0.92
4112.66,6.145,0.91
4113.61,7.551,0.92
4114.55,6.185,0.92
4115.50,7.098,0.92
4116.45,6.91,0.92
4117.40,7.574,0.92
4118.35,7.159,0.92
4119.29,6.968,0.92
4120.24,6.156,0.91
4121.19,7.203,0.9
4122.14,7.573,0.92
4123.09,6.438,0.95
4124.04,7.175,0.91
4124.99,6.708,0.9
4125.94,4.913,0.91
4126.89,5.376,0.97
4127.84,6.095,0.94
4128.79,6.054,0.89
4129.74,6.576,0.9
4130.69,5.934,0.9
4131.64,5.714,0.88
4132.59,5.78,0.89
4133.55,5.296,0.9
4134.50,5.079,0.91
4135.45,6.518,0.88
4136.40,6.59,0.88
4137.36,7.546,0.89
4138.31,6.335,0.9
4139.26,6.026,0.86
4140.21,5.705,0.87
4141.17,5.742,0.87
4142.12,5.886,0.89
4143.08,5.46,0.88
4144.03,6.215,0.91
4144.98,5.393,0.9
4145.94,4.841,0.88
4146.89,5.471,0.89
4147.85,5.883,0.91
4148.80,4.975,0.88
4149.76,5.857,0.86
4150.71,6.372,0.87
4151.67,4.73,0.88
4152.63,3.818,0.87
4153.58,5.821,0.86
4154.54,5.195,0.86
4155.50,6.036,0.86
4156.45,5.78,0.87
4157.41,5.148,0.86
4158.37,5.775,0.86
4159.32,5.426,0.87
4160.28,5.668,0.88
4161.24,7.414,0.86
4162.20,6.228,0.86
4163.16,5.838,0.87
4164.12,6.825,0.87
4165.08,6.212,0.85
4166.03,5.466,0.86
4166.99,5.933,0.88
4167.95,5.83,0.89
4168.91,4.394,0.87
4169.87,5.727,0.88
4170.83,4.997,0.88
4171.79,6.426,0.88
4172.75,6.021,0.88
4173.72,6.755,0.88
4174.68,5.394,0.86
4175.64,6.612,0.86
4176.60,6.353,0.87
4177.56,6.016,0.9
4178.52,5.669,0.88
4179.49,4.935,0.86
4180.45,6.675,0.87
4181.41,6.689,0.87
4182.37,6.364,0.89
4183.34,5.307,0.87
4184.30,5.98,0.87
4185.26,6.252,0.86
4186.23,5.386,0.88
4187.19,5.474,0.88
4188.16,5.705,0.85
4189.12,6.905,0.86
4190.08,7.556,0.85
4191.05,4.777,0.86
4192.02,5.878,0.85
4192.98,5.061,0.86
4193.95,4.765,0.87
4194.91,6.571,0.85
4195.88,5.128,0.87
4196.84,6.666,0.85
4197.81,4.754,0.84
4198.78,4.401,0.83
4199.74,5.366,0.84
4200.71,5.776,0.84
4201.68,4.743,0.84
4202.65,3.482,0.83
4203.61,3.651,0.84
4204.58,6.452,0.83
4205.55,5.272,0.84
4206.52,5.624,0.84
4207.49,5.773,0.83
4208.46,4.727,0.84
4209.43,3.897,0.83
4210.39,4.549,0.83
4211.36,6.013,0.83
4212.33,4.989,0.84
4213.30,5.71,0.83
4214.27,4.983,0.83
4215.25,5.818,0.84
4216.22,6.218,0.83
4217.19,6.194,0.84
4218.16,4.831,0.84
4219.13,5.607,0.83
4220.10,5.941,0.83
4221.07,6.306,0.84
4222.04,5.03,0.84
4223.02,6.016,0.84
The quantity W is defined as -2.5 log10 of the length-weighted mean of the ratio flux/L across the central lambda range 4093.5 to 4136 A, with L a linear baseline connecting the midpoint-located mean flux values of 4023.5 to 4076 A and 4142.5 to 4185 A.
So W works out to -0.18 mag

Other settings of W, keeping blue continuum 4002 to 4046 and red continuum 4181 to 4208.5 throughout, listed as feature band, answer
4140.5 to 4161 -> 0.03 mag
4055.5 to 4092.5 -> -0.13 mag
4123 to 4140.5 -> -0.07 mag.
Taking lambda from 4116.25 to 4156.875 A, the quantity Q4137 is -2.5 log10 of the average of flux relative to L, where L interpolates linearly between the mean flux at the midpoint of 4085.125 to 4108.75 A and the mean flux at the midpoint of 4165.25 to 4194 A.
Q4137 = 0.14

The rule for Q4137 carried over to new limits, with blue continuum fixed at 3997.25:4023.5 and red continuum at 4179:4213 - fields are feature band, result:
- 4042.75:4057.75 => 0.057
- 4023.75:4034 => 0.140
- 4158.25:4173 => -0.049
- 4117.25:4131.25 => -0.115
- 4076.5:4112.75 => -0.219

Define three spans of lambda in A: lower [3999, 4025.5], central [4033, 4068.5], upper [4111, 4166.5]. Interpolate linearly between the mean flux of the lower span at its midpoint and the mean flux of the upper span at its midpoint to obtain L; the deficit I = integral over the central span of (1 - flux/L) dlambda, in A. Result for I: 2.3 A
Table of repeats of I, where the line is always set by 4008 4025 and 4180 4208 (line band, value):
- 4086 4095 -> -2.2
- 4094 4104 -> -2.8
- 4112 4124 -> -2.0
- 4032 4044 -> 1.2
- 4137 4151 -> -0.1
